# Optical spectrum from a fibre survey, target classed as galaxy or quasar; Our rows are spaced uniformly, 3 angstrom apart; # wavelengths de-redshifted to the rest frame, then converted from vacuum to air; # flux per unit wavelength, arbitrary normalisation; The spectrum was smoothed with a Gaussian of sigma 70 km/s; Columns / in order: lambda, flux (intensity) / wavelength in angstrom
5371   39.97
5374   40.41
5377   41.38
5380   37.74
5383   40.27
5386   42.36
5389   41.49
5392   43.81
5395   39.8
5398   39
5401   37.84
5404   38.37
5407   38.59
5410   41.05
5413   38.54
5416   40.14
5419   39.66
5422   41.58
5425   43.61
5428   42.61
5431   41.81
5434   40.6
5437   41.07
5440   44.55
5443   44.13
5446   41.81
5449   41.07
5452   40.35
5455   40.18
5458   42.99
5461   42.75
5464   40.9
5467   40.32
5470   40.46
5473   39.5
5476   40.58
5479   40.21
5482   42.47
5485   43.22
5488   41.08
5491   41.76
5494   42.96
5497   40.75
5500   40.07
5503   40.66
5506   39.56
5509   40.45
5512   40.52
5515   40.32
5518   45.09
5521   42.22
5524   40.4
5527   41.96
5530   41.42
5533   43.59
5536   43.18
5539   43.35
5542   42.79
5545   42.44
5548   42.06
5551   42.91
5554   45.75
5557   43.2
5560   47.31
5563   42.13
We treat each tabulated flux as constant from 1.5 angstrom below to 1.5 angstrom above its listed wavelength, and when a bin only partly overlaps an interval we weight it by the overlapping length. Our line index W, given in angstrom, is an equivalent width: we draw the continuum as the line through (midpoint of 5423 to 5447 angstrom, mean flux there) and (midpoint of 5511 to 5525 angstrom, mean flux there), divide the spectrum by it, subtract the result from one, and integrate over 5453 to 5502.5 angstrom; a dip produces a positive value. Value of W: 1.1 angstrom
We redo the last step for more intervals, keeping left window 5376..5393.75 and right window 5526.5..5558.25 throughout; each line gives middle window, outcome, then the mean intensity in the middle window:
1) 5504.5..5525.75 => 0.72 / 41.2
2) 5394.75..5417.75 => 1.26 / 39.1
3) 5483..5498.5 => 0.15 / 42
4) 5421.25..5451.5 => -0.35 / 42.2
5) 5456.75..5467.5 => 0.05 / 41.8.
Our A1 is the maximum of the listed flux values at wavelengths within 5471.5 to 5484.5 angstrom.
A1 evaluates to 42.47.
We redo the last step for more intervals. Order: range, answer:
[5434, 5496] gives 44.55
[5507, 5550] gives 45.09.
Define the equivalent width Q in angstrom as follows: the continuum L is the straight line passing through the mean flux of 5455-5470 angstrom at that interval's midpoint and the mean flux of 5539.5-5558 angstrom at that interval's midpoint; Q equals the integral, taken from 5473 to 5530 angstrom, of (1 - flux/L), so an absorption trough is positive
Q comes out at 1.3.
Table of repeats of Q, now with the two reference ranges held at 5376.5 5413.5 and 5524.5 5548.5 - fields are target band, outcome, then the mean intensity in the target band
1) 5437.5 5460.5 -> -0.6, 42.1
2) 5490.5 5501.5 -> 0.1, 41.4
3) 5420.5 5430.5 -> -0.5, 42.5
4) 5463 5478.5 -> 0.4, 40.3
